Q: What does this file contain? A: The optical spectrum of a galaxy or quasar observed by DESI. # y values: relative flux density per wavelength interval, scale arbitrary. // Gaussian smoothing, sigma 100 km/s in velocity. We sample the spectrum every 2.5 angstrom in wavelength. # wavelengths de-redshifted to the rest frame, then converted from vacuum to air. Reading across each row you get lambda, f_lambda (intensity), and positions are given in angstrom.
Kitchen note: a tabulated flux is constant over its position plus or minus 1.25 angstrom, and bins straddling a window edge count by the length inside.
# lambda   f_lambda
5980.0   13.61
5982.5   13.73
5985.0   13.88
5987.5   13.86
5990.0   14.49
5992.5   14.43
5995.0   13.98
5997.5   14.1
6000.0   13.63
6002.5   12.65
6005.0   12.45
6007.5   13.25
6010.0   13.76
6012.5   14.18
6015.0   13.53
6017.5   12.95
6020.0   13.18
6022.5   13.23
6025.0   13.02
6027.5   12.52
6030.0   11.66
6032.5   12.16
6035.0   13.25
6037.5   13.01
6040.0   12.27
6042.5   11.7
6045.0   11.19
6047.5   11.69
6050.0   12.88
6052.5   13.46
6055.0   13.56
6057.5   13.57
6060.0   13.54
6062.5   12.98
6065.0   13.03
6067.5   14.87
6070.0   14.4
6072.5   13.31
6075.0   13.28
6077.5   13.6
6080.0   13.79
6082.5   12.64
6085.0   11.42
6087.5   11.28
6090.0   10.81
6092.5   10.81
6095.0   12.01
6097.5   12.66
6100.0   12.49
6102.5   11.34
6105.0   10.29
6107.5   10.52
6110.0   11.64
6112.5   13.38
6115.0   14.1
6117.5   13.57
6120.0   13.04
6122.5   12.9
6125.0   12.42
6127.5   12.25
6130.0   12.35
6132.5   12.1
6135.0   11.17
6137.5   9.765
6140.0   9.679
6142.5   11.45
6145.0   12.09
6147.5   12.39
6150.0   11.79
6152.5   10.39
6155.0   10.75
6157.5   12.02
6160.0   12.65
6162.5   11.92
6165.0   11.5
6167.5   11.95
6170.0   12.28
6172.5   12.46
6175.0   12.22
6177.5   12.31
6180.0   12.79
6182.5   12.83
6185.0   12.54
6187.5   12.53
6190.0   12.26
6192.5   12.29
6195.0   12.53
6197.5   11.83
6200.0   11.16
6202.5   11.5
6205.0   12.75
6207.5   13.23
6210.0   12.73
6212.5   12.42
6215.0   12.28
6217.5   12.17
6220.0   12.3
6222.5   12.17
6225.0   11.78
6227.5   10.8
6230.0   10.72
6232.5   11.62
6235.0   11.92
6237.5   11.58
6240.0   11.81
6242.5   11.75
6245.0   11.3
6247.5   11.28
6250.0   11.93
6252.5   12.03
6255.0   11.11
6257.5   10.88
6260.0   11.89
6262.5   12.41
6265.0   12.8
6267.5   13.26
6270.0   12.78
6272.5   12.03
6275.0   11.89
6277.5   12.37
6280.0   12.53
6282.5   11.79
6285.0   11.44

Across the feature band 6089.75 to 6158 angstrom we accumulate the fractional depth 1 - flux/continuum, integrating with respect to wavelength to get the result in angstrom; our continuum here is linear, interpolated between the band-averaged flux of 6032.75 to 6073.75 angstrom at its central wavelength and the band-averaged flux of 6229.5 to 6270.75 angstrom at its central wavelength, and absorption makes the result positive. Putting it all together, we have 4.3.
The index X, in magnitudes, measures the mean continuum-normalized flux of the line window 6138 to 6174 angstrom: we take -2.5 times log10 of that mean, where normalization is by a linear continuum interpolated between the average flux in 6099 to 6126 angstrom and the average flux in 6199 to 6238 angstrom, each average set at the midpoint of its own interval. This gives 0.05 mag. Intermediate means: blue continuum 12.3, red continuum 12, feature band 11.6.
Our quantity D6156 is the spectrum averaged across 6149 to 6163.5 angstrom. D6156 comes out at 11.6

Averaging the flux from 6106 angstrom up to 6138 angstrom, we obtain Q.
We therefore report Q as 12.3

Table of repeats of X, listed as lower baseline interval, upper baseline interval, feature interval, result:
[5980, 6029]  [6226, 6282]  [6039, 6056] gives 0.072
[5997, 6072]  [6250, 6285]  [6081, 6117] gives 0.081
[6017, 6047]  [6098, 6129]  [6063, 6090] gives -0.055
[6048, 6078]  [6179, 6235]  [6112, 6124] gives -0.033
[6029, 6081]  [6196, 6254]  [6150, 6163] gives 0.071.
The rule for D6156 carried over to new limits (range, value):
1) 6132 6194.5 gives 11.9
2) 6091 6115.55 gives 11.9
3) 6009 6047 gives 12.7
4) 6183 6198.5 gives 12.4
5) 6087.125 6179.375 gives 11.9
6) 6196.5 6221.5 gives 12.2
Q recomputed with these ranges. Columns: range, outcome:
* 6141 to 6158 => 11.5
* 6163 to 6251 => 12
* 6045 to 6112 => 12.5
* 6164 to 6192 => 12.3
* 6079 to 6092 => 11.9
